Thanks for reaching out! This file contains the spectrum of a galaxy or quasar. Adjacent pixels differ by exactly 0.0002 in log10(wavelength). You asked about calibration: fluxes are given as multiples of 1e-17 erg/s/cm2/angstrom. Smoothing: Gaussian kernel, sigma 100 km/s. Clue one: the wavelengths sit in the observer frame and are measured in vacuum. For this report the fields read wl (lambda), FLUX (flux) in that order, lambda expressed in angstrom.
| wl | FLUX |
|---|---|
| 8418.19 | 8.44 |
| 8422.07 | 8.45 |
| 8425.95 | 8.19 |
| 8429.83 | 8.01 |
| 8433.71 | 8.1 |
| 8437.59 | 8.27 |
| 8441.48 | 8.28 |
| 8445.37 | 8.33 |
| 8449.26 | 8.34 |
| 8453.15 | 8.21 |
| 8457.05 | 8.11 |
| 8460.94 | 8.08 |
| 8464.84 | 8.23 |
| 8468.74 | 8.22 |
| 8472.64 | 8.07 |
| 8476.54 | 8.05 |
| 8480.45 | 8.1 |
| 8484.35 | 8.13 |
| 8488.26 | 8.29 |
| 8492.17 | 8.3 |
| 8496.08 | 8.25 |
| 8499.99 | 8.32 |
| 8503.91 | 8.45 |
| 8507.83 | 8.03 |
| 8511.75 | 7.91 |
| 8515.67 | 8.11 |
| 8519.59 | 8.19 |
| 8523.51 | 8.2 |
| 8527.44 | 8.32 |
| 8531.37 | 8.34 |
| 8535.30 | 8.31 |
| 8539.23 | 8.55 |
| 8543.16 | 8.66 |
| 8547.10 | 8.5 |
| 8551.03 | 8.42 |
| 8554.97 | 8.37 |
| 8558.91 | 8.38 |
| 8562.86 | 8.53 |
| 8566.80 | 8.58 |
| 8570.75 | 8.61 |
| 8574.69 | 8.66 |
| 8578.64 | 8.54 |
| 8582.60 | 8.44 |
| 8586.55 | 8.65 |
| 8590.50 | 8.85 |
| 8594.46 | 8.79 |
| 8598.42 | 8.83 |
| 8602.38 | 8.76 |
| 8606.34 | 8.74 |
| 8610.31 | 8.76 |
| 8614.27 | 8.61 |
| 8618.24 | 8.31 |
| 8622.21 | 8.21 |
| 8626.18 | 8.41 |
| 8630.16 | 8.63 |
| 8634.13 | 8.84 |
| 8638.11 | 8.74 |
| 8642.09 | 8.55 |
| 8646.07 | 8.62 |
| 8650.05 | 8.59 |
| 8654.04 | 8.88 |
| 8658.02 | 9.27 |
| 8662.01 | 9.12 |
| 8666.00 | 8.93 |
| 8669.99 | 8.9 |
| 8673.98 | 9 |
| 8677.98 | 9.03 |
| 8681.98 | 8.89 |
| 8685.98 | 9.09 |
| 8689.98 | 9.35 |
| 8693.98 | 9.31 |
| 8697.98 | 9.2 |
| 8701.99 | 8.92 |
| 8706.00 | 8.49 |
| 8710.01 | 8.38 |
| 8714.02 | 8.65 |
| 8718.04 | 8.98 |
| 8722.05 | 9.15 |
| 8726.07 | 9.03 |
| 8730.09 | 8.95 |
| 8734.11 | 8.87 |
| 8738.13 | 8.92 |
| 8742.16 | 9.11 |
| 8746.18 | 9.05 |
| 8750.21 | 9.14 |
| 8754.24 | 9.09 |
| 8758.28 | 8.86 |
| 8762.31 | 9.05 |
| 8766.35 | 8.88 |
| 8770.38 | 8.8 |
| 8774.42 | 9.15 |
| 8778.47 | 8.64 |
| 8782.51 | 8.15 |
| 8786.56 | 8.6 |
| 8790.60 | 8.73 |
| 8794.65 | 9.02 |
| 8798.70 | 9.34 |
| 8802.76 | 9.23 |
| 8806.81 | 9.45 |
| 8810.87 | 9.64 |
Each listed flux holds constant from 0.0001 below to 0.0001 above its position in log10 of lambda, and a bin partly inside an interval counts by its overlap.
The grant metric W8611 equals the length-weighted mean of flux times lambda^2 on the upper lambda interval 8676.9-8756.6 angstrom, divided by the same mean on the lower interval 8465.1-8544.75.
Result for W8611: 1.1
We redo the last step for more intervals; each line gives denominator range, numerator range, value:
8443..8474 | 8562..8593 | 1.08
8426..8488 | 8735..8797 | 1.17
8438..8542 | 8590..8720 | 1.11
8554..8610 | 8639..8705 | 1.06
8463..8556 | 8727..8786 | 1.14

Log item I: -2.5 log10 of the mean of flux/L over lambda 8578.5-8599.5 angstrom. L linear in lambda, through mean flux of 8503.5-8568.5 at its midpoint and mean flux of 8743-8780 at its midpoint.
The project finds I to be -0.03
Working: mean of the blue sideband 8.34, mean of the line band 8.69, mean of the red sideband 8.97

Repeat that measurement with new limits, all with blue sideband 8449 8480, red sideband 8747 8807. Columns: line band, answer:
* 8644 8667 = -0.03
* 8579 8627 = -0.02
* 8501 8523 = 0.02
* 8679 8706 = -0.04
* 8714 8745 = -0.02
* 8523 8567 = -0.01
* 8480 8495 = 0.00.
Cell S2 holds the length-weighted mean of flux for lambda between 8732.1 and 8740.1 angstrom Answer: 8.9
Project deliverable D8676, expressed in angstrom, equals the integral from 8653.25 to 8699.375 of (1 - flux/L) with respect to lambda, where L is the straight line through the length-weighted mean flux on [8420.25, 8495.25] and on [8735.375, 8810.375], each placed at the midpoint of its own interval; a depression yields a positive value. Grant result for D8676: -1.9 angstrom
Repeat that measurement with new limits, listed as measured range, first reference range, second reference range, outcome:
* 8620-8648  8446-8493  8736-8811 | 0.13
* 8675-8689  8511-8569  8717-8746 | -0.29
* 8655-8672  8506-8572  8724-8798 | -0.76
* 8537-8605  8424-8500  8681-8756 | -0.55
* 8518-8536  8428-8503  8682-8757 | 0.25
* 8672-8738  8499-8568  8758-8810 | -1.57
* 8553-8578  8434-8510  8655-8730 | 0.04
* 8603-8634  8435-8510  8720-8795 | 0.04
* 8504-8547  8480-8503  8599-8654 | 0.32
